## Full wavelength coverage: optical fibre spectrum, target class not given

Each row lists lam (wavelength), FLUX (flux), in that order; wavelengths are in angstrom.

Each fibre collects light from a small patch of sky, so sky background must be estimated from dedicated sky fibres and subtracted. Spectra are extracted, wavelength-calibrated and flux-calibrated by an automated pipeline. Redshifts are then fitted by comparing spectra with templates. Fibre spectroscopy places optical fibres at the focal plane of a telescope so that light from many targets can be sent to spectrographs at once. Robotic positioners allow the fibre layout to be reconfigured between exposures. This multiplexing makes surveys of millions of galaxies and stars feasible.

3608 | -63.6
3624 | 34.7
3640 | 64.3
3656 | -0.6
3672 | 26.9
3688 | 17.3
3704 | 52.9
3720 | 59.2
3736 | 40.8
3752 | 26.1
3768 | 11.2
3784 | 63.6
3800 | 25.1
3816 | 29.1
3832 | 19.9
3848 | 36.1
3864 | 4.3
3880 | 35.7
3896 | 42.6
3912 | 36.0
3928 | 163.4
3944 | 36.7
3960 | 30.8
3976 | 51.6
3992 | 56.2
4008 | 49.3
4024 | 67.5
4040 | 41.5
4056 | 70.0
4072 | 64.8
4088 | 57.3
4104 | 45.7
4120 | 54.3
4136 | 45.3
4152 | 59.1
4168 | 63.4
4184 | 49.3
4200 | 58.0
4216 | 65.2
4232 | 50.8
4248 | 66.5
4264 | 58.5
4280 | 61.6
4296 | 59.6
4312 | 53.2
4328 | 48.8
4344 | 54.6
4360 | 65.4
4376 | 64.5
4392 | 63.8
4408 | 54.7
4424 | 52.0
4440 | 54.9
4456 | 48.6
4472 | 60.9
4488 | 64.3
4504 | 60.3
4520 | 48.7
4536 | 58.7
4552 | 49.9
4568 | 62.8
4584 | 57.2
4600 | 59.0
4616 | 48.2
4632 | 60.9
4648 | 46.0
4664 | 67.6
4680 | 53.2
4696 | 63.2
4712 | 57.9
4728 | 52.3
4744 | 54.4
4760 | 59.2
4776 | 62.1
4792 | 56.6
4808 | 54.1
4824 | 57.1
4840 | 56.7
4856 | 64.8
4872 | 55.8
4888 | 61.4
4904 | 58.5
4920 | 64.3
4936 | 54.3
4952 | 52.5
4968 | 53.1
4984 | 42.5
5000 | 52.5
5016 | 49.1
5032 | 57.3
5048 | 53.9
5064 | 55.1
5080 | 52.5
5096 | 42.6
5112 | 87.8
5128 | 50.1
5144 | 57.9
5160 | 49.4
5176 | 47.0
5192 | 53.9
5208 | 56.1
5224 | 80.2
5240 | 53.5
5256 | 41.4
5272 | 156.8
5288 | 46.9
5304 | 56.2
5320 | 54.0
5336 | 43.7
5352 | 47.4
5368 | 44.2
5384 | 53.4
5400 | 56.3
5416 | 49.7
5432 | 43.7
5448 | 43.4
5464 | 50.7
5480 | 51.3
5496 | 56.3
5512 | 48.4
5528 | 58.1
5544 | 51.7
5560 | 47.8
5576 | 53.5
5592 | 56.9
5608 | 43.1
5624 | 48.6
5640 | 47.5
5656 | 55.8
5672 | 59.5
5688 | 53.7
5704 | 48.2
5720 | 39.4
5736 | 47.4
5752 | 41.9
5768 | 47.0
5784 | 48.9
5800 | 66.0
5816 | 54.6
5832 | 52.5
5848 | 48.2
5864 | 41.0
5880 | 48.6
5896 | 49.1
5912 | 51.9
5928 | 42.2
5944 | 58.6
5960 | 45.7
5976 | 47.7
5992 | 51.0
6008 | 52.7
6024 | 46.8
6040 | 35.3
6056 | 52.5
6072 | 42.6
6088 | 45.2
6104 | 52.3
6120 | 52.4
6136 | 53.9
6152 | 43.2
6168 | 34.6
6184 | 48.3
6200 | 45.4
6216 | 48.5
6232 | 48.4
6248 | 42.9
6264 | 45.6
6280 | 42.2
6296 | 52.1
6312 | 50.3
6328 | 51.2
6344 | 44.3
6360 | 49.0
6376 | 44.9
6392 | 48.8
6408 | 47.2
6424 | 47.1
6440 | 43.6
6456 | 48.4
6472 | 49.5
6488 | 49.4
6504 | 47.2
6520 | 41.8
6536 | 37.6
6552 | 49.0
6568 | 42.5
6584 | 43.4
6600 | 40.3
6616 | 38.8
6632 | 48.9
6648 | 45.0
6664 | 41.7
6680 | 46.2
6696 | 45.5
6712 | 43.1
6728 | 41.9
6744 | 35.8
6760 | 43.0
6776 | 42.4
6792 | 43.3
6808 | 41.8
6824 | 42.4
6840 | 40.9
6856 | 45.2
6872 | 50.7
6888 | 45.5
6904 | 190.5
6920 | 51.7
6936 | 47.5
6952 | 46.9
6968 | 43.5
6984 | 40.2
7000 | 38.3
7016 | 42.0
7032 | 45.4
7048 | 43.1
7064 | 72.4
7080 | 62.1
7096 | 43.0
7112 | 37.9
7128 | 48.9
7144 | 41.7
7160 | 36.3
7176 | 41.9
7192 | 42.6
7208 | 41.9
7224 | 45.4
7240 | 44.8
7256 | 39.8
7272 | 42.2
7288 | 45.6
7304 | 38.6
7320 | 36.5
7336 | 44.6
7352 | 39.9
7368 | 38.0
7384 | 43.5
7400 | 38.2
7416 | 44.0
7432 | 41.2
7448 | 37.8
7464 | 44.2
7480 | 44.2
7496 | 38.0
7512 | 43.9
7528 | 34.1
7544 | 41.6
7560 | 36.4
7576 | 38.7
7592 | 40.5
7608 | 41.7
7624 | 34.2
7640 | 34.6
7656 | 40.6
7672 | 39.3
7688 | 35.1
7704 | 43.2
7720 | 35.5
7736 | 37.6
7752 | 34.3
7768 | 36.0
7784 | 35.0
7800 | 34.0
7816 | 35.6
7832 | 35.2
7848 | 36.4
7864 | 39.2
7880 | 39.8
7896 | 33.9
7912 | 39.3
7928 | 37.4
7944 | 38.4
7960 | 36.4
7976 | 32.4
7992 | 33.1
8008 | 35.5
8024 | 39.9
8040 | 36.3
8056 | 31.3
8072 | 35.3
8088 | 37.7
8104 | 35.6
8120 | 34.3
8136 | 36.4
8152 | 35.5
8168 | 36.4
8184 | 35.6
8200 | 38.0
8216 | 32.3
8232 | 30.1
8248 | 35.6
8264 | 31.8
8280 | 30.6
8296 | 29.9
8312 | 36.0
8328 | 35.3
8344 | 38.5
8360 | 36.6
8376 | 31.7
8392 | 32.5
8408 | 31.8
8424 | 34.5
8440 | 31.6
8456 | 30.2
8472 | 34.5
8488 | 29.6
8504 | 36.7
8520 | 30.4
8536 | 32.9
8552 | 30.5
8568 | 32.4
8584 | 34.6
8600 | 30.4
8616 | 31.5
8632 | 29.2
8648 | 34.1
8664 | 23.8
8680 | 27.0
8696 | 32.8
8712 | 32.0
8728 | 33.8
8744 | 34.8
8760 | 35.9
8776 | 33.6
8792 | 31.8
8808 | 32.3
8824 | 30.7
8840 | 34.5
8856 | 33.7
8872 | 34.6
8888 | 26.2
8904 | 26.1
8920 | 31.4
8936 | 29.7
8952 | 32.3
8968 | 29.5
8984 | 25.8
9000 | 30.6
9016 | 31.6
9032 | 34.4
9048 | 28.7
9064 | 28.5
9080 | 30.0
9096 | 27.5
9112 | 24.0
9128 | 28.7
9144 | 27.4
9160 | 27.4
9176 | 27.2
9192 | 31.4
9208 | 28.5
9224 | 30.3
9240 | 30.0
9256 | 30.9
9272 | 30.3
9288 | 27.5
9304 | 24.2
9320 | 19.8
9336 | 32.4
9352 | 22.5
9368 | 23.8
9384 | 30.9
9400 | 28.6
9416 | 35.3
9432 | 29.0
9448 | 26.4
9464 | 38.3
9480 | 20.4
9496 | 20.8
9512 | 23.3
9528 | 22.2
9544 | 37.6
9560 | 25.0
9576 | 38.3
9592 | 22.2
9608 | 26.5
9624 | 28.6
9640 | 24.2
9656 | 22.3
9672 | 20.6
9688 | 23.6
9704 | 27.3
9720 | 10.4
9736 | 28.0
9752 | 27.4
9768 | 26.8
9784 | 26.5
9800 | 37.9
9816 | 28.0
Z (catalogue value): 0.052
